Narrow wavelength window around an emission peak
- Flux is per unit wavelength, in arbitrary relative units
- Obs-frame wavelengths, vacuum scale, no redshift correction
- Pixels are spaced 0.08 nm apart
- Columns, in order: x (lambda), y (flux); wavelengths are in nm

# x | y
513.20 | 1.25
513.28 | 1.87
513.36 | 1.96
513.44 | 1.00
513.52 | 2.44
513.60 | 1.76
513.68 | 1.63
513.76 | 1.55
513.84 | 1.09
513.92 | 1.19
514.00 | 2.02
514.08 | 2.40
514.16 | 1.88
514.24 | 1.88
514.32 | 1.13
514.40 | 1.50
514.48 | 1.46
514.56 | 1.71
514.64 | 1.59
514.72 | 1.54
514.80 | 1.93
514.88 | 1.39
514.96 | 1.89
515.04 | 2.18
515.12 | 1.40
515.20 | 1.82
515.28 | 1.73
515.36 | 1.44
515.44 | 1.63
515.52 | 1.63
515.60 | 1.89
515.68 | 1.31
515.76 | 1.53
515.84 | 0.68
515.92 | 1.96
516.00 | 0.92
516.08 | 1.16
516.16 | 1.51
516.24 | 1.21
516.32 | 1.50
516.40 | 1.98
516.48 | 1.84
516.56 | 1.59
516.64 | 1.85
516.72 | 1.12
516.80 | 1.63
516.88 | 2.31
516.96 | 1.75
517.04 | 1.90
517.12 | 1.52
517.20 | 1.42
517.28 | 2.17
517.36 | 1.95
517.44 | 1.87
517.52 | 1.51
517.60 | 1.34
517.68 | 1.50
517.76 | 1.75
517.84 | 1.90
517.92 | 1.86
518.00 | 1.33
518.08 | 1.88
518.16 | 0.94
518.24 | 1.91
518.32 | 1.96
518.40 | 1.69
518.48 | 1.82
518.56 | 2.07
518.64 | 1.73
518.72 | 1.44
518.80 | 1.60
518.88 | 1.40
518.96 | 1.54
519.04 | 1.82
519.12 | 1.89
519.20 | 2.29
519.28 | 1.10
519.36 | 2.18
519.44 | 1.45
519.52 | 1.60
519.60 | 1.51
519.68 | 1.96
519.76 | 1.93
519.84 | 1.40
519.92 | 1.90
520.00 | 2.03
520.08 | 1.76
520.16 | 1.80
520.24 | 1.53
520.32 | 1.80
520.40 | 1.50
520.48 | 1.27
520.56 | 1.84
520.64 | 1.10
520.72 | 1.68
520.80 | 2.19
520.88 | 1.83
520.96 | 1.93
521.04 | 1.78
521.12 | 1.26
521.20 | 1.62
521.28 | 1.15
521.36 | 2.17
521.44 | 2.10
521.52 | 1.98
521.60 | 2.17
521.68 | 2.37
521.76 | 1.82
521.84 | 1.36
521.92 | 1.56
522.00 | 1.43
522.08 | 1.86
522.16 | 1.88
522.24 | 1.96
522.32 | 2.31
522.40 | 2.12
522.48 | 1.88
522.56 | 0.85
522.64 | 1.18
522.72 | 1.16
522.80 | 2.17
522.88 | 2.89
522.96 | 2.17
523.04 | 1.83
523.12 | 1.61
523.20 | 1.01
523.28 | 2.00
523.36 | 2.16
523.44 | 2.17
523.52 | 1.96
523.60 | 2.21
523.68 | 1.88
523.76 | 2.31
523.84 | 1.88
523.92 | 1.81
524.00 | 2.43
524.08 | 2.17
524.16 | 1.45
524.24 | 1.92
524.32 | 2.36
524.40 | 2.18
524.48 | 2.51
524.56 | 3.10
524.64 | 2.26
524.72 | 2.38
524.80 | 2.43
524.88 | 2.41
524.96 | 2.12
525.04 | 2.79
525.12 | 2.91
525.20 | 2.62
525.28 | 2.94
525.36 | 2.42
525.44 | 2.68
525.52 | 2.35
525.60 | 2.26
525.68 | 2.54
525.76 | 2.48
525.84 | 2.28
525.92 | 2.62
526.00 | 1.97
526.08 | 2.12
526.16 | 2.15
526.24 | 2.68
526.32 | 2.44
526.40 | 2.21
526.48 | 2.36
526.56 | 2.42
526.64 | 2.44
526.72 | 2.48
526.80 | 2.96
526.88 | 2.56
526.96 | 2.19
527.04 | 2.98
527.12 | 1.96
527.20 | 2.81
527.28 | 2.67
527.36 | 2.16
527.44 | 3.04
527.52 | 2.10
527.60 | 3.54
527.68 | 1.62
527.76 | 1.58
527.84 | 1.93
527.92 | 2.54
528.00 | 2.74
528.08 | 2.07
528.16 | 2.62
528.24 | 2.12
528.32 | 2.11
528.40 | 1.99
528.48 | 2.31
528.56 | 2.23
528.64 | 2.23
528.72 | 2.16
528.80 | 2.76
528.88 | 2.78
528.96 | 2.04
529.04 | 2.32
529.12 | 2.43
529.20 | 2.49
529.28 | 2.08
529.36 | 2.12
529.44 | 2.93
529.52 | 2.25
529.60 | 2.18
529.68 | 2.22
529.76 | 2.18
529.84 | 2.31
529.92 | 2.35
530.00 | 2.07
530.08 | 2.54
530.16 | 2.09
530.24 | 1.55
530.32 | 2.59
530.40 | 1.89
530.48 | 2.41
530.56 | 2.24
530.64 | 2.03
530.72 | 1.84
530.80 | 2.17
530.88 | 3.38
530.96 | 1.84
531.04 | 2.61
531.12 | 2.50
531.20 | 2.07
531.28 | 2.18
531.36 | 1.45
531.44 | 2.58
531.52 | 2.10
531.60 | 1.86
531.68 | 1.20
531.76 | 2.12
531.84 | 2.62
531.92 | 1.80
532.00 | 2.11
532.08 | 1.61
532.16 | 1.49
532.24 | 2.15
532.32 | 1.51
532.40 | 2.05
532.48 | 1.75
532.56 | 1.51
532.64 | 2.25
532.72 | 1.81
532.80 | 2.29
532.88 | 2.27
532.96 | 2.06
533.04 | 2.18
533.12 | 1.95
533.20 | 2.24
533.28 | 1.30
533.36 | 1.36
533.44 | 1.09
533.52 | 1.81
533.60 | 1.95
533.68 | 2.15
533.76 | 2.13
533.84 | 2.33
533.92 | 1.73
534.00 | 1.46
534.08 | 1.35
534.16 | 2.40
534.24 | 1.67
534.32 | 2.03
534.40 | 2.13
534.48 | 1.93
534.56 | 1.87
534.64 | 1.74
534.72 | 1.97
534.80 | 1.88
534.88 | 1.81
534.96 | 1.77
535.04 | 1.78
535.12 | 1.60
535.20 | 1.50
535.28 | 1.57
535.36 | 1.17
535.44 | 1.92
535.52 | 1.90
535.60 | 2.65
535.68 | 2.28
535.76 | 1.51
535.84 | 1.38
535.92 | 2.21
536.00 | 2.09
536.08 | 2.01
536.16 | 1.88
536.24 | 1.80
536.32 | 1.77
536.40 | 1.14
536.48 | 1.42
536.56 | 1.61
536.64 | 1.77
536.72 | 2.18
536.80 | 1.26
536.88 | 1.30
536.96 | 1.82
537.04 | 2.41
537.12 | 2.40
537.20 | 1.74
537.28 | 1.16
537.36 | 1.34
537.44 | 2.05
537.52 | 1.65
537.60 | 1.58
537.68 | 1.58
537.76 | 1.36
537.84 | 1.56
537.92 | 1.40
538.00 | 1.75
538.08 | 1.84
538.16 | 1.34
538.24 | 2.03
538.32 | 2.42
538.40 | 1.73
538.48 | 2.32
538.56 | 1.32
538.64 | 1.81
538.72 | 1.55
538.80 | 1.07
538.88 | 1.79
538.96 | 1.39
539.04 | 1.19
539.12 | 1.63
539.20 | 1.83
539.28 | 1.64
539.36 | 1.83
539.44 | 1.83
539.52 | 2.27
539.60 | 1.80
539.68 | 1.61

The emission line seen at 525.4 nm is Mg II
